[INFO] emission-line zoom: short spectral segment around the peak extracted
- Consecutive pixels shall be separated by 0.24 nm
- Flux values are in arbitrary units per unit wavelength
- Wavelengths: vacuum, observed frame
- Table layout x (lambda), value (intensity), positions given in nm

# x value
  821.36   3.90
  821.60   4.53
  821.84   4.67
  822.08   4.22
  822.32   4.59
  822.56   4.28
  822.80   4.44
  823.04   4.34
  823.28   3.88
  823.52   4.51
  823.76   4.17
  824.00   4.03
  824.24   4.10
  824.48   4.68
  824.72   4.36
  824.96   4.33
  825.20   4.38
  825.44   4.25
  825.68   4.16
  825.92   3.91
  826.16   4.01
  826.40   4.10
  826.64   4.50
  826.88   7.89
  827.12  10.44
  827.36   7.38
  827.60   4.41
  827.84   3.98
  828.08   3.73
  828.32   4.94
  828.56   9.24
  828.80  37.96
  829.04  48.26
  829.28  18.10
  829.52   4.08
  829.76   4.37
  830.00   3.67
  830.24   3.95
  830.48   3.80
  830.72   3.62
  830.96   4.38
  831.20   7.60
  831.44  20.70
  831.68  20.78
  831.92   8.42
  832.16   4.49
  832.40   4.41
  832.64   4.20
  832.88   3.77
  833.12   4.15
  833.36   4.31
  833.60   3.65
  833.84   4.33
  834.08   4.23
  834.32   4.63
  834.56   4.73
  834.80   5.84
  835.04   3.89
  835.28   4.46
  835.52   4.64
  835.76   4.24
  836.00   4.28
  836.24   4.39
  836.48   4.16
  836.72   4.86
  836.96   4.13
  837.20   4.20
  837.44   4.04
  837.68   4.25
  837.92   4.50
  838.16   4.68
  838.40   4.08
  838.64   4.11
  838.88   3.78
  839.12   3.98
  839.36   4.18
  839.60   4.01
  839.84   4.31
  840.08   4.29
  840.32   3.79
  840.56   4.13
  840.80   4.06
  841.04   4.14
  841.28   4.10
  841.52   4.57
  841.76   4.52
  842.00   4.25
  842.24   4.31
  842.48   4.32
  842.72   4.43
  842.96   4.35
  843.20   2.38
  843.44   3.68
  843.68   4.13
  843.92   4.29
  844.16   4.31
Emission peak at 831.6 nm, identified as [N II] 6583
